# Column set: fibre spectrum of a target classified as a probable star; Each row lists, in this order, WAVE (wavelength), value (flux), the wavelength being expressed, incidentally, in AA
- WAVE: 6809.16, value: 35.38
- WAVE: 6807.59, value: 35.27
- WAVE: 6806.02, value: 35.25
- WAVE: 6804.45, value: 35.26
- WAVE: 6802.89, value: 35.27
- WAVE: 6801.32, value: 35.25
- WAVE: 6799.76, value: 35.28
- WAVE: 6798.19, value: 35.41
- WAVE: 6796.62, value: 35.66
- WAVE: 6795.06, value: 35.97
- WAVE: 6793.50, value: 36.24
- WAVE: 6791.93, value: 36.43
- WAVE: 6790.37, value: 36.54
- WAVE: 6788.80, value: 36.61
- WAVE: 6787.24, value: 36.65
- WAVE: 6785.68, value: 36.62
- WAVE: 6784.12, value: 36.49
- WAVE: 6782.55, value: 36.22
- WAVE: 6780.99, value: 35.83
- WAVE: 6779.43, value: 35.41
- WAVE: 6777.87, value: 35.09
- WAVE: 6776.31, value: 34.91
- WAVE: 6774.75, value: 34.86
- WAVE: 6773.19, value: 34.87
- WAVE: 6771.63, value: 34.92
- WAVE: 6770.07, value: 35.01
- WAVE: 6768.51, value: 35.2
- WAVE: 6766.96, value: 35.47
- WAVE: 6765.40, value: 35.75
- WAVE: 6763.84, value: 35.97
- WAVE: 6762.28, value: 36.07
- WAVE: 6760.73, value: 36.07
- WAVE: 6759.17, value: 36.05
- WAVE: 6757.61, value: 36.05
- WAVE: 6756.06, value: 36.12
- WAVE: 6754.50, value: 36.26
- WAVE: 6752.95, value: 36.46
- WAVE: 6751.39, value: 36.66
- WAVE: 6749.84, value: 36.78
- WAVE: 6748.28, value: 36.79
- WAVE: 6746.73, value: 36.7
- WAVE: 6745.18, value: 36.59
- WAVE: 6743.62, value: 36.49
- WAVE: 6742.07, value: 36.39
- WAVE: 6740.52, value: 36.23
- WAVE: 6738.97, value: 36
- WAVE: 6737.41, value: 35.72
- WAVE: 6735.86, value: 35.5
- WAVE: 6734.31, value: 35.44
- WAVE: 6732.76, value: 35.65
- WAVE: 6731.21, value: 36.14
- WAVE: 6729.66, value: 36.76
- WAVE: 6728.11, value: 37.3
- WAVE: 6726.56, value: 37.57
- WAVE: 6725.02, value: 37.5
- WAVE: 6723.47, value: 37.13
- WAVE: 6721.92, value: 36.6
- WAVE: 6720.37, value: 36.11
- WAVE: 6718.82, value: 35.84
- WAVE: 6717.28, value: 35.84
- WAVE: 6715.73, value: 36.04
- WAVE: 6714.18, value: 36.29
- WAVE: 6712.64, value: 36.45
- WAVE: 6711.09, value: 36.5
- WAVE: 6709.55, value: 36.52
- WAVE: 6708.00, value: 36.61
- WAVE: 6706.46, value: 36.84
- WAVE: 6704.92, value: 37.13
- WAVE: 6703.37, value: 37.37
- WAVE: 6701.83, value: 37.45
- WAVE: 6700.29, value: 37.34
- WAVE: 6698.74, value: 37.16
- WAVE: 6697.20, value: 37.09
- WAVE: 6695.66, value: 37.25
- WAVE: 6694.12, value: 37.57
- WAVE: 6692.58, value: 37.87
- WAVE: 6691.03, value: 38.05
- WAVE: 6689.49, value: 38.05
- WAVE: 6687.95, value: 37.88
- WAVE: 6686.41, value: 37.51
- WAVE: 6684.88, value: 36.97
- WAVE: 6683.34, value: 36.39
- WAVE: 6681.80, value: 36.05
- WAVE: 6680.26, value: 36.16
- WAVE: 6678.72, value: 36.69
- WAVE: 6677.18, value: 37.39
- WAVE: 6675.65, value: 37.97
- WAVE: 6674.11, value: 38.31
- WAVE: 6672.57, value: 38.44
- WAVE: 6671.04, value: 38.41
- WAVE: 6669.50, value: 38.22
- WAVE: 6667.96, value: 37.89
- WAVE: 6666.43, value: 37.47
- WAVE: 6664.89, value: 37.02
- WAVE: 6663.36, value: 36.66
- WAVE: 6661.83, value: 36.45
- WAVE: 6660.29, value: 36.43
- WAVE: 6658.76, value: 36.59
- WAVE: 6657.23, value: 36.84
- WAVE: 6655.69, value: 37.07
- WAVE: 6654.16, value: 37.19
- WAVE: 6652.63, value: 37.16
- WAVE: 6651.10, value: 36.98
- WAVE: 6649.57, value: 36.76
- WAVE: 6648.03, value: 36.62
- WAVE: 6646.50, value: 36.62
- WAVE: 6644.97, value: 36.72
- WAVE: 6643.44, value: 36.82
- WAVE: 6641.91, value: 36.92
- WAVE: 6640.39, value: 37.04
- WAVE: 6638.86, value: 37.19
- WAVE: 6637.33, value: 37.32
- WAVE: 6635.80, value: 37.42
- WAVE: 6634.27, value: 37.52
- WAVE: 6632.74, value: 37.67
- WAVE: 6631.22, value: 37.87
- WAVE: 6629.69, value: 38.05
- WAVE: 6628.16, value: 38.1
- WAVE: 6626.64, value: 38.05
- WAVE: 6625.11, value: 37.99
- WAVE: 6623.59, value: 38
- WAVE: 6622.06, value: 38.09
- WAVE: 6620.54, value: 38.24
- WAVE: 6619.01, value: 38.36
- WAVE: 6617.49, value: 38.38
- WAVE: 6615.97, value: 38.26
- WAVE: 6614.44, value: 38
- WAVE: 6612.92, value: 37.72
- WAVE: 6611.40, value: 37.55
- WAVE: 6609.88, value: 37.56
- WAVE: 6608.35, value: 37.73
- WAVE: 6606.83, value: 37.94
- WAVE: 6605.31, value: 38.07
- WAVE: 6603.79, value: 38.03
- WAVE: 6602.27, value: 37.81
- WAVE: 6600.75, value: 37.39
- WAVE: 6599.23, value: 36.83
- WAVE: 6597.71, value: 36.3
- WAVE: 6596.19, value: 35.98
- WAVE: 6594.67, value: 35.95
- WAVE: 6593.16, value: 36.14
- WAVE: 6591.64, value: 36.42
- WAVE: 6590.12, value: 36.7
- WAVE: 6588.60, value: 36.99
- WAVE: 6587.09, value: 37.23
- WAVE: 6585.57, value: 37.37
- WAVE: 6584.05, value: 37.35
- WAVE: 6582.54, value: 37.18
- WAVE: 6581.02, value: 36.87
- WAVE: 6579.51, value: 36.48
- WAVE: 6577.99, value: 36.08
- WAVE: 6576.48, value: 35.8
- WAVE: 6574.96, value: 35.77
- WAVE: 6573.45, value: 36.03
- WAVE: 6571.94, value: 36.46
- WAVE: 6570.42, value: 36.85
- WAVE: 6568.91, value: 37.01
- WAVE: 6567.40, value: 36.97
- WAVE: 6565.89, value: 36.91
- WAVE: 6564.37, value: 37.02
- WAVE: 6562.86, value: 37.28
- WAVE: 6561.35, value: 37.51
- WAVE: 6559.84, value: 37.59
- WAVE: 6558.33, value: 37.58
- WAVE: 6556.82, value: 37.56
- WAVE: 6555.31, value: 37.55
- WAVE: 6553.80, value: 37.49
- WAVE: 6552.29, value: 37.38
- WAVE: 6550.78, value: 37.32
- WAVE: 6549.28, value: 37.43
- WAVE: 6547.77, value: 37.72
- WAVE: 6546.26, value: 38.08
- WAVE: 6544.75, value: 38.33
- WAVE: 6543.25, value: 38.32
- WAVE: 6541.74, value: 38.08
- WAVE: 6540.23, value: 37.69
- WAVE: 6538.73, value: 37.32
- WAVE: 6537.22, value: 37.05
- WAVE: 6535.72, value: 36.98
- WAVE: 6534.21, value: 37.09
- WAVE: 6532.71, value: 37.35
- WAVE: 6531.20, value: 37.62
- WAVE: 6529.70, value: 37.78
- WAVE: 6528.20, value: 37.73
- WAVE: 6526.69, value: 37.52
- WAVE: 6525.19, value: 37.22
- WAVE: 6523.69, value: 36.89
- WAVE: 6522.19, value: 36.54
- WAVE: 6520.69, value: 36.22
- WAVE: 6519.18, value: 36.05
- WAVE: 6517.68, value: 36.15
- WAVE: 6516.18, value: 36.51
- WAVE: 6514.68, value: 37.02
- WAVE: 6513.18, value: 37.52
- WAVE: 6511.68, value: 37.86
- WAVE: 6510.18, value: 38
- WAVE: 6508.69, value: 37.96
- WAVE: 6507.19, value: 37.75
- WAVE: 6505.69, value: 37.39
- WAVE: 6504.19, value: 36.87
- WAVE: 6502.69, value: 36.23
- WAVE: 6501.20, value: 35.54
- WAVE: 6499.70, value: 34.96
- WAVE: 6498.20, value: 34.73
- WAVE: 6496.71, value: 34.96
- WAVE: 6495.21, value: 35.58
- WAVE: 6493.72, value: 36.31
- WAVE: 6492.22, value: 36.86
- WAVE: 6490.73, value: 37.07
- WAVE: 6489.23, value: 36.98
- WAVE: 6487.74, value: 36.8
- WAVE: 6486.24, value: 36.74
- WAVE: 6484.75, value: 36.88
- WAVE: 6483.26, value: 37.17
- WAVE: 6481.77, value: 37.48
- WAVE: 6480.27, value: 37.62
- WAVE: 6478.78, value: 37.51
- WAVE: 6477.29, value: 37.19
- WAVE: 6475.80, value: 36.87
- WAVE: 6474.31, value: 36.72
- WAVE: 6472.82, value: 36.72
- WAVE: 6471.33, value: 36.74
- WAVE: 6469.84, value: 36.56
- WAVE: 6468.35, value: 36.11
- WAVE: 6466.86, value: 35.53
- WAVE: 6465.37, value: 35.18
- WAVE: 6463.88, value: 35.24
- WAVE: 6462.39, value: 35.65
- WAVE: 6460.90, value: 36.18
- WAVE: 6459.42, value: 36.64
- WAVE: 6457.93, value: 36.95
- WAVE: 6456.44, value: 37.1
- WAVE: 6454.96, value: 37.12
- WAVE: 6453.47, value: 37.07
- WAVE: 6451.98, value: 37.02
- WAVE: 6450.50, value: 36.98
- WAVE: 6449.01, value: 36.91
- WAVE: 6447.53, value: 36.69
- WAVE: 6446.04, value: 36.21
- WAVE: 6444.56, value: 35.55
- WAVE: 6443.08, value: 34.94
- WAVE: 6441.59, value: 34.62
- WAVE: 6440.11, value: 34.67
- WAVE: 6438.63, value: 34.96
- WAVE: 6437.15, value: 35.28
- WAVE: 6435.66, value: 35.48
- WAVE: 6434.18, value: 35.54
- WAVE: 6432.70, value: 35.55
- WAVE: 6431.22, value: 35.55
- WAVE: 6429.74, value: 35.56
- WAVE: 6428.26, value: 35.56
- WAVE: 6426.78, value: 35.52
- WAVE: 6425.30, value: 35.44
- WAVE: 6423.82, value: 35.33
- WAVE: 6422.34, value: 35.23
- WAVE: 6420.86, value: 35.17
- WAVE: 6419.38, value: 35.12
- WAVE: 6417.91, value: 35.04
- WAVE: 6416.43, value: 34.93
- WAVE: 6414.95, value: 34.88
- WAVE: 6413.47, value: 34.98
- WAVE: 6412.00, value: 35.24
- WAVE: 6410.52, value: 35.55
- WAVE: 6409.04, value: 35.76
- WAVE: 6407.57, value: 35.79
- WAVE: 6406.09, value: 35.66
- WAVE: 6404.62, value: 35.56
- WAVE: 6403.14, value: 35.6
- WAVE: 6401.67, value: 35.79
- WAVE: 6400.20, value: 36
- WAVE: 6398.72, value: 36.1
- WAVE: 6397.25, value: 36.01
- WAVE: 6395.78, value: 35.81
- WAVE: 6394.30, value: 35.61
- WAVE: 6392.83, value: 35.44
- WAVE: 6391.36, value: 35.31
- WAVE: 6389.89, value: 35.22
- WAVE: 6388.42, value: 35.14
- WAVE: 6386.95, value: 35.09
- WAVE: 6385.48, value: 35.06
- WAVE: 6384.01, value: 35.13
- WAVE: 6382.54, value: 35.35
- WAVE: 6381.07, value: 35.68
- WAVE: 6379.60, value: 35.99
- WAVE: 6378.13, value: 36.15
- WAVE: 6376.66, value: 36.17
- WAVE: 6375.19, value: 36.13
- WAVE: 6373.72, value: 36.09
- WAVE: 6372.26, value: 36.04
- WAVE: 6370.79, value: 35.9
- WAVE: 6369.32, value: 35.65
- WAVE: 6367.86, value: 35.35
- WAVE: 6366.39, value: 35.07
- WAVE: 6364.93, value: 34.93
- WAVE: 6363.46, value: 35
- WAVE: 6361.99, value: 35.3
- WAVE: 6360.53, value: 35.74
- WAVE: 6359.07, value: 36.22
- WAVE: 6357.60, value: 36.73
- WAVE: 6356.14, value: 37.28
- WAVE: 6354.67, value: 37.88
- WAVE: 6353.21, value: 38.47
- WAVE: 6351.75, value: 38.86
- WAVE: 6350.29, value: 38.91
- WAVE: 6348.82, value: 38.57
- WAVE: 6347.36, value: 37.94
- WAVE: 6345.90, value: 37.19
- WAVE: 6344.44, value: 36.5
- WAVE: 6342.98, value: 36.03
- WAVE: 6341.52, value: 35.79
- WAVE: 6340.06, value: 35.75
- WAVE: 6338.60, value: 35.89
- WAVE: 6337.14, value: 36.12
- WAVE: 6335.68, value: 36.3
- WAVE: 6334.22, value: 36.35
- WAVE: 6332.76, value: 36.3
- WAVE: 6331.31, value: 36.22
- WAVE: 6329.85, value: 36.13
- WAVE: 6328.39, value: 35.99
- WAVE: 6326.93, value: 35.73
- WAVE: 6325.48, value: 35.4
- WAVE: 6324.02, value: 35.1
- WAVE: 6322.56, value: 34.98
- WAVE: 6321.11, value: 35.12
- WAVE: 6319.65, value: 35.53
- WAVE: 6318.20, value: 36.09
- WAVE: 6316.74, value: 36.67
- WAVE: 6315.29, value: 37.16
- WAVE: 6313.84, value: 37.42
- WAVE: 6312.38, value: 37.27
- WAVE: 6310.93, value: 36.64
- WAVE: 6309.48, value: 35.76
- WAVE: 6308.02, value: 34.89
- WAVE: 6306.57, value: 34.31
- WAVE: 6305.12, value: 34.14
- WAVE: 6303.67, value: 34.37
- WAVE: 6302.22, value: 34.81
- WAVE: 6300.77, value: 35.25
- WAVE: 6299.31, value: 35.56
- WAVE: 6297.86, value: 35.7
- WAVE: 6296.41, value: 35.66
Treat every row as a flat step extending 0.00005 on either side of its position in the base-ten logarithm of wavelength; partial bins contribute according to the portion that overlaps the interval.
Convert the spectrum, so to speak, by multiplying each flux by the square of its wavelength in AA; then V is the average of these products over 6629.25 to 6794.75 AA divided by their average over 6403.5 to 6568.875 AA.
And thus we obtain 1.07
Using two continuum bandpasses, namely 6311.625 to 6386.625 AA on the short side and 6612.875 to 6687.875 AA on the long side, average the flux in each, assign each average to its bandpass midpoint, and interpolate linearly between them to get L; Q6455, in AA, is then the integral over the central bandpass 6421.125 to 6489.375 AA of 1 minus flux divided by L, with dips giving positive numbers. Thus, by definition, 0.8 AA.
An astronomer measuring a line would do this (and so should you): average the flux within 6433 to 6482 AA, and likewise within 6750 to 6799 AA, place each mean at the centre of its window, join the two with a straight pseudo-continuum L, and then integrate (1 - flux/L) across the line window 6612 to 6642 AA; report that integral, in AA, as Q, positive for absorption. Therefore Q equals -1.5 AA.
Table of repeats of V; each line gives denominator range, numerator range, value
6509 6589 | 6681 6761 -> 1.04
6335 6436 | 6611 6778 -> 1.13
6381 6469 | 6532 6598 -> 1.09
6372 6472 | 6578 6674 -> 1.11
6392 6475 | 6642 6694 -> 1.12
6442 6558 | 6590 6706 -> 1.06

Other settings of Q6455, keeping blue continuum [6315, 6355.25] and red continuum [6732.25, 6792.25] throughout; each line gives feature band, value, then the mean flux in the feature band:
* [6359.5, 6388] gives 0.7 AA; 35.6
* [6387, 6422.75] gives 1.0 AA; 35.5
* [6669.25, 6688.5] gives -0.7 AA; 37.4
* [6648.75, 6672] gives -0.7 AA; 37.1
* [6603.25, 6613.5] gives -0.5 AA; 37.8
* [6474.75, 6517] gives -0.6 AA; 36.8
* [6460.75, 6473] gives 0.1 AA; 35.9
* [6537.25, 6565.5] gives -1.1 AA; 37.6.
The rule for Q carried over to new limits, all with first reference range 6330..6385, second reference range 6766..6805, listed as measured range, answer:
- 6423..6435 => 0.2 AA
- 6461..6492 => -0.4 AA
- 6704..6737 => -0.6 AA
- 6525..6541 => -0.6 AA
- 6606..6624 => -1.0 AA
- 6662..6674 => -0.6 AA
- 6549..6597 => -1.2 AA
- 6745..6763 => -0.3 AA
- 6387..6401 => 0.3 AA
